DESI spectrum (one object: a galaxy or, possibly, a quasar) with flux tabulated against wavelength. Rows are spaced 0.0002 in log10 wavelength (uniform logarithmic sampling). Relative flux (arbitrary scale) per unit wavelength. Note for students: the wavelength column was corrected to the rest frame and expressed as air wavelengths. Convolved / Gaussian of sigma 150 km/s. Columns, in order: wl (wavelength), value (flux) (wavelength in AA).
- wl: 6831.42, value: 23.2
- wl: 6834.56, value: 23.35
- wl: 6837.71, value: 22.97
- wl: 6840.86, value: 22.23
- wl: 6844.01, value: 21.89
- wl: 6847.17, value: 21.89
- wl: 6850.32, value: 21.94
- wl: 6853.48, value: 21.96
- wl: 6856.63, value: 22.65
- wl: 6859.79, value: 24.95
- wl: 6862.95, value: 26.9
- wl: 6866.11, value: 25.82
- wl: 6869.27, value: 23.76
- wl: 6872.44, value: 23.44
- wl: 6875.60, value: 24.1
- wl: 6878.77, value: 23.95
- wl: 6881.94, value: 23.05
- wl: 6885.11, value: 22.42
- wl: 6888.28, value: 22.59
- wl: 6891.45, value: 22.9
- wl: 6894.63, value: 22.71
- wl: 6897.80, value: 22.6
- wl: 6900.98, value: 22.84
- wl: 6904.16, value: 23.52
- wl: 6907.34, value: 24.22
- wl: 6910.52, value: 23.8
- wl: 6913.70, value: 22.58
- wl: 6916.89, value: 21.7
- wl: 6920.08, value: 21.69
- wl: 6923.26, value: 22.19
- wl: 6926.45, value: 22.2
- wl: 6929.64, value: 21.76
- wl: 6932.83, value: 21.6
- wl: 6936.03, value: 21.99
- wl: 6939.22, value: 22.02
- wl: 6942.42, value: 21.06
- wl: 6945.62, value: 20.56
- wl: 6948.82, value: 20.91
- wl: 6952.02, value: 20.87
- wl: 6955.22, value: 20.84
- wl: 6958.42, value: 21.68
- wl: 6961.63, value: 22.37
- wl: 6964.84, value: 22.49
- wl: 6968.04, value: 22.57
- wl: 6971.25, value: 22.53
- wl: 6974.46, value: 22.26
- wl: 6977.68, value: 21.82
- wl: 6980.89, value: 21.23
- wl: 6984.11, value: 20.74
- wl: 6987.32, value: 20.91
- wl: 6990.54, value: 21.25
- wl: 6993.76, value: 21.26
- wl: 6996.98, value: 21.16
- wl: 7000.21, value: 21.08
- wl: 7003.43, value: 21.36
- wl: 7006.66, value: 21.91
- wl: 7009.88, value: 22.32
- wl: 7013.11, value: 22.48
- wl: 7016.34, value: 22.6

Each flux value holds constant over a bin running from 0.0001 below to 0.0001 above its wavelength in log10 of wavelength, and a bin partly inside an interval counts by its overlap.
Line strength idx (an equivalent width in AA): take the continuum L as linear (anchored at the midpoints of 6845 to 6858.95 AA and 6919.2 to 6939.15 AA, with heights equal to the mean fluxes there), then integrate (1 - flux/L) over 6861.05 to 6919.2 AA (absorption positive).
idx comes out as -3.65 AA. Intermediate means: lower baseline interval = 22.2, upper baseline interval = 21.9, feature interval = 23.5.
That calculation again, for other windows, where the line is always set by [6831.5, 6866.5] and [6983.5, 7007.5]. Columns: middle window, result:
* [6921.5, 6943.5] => 0.2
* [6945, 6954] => 0.4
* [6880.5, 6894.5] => 0.0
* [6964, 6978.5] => -0.5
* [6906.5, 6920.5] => -0.3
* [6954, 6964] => 0.0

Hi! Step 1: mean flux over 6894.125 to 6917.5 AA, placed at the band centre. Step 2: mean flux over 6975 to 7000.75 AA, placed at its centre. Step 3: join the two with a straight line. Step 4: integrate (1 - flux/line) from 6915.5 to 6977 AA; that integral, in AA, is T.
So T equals 1.1 AA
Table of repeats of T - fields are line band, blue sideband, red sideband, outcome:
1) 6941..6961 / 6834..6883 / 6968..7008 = 0.9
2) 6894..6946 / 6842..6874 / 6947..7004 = 0.3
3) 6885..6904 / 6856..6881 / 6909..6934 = 0.5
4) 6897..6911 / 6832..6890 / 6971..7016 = -0.4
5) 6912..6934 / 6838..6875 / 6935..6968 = 0.1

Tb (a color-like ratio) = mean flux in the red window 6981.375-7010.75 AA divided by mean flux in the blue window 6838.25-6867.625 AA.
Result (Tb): 0.91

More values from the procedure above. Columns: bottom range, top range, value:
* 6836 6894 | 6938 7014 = 0.93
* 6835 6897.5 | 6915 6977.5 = 0.94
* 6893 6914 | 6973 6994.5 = 0.92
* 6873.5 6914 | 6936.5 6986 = 0.93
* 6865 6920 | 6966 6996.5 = 0.93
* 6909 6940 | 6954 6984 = 0.99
